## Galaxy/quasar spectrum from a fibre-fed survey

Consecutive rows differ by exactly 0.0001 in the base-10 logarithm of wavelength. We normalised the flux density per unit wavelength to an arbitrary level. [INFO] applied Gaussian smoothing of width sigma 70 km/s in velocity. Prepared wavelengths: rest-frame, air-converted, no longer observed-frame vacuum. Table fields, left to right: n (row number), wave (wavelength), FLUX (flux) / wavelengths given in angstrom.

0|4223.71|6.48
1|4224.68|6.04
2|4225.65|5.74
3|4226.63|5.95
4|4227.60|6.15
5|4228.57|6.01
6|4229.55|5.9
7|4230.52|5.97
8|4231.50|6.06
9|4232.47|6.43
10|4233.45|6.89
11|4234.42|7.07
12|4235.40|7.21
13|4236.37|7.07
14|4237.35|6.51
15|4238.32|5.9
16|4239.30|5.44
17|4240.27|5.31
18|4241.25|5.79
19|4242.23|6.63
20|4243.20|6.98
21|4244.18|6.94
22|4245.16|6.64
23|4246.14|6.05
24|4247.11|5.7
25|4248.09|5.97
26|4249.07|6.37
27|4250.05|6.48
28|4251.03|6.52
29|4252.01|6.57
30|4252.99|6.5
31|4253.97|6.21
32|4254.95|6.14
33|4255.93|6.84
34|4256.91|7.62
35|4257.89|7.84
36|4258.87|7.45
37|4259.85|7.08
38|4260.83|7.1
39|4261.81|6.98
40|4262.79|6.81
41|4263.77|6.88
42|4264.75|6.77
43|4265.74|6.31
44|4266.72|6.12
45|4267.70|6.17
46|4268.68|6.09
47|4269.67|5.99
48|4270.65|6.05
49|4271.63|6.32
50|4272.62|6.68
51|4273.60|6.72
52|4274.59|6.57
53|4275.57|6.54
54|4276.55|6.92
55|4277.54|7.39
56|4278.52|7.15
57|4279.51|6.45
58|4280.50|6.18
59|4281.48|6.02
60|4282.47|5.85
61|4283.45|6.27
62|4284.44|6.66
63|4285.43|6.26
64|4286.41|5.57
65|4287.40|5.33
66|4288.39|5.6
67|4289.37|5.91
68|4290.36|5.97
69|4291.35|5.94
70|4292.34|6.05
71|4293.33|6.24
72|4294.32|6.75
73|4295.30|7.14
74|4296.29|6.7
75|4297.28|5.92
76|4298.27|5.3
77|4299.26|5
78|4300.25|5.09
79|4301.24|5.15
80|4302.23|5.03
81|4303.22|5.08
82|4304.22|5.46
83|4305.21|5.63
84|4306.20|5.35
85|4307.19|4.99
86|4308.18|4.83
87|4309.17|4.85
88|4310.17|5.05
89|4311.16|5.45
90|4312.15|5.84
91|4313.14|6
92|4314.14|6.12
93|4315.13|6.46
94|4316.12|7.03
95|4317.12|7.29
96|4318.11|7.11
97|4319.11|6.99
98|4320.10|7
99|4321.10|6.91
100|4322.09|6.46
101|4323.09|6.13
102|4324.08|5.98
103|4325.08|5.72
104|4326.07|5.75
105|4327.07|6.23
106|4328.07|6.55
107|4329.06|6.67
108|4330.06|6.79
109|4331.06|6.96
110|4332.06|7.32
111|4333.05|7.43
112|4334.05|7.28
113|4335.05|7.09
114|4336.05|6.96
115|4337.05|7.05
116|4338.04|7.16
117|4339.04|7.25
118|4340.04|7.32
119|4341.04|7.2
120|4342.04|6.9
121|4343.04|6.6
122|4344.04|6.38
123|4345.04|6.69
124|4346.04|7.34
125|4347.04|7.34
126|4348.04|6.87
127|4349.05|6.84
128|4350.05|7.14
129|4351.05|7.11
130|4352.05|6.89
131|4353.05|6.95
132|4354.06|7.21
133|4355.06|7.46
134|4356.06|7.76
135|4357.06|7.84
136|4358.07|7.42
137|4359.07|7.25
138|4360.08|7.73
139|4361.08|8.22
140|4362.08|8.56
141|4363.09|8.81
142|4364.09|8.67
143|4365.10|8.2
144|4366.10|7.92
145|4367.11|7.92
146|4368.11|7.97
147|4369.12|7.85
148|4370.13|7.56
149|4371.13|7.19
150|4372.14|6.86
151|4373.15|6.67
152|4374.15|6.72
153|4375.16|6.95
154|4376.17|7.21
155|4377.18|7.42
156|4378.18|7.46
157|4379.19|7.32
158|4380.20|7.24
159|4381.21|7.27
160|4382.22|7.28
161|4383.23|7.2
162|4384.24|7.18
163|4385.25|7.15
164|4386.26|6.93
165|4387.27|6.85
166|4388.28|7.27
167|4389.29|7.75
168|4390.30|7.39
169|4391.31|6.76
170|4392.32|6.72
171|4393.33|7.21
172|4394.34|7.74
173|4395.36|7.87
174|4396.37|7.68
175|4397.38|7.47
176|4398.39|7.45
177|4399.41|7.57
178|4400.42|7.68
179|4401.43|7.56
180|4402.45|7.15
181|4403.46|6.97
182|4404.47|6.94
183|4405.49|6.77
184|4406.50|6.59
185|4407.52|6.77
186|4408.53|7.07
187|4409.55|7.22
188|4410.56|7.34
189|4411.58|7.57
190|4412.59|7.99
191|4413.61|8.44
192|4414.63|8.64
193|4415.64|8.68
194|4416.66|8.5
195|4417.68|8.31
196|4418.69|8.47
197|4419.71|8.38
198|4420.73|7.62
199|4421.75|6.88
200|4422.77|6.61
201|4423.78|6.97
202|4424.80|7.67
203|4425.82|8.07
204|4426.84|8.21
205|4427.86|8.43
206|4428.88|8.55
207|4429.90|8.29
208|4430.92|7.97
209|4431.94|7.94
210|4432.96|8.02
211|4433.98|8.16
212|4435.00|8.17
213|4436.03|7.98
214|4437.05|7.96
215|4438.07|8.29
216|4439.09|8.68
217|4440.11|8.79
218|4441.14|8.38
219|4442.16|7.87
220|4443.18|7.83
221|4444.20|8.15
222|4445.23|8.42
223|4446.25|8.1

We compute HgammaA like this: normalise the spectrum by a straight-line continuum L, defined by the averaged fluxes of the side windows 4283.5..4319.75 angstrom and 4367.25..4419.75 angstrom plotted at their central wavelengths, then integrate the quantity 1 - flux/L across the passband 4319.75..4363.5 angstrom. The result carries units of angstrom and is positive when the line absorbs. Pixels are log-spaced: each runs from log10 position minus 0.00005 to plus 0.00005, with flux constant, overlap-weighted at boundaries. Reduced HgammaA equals -3.3 angstrom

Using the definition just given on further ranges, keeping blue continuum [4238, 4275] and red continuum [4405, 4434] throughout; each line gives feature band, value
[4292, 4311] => 3.6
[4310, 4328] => 1.7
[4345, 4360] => 0.0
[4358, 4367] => -0.9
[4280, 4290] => 1.1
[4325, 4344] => 0.7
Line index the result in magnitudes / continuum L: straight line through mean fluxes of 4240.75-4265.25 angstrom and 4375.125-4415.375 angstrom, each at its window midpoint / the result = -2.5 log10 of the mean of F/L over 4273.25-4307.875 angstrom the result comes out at 0.14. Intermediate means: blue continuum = 6.67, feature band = 5.99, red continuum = 7.34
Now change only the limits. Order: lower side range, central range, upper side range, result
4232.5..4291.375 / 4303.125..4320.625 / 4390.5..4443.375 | 0.16 mag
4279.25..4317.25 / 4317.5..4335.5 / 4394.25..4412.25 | -0.08 mag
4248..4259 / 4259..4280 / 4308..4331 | -0.01 mag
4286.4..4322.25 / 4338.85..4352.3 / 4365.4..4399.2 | -0.05 mag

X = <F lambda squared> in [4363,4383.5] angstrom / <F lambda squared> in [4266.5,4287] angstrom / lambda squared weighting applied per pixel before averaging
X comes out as 1.2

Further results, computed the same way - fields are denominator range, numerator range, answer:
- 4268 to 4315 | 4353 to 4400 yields 1.31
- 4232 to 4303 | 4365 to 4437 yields 1.26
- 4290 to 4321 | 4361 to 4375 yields 1.35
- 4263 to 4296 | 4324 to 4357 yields 1.13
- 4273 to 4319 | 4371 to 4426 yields 1.29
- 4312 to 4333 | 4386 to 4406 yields 1.15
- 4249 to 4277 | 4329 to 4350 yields 1.10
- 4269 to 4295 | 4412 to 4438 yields 1.37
